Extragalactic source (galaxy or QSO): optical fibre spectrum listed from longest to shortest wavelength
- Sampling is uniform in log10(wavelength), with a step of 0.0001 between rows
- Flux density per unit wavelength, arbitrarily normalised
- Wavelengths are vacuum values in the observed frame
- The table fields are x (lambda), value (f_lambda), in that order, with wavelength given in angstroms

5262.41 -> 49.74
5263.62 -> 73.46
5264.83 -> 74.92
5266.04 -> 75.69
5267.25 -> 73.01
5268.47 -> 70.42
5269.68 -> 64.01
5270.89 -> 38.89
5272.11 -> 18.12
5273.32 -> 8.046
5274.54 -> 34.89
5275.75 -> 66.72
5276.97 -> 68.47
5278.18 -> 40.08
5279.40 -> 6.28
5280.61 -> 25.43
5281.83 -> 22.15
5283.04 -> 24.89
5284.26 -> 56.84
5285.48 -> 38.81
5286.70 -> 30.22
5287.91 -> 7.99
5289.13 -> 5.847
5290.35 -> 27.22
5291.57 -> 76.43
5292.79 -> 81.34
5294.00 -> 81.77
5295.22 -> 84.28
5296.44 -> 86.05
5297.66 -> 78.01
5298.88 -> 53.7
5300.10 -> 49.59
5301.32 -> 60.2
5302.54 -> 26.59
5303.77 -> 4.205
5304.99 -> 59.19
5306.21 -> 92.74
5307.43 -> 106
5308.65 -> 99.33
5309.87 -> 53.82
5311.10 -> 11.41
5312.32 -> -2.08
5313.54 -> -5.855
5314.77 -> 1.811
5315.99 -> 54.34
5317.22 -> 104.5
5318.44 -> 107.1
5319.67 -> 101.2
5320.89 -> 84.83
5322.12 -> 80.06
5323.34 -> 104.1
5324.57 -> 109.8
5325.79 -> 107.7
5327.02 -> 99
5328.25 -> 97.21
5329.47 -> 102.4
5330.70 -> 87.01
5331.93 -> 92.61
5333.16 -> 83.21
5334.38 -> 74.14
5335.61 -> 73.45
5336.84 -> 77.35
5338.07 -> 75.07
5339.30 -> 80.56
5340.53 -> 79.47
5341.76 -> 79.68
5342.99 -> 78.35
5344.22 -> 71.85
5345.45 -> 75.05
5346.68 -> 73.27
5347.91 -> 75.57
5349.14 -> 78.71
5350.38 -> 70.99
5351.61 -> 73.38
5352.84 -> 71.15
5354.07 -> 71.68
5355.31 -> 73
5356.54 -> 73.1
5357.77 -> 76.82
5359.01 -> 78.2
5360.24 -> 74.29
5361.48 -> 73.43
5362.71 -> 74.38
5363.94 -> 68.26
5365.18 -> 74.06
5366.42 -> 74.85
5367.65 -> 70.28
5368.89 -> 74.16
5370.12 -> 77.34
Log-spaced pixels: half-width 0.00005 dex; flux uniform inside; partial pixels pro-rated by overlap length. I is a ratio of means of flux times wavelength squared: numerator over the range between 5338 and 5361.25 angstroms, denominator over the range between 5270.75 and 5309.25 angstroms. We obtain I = 1.6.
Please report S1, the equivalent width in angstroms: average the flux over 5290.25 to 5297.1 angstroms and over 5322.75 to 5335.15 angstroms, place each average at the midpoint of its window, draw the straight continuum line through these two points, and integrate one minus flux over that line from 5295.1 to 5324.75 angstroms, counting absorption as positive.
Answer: 7.7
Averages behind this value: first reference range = 76.3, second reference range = 95.4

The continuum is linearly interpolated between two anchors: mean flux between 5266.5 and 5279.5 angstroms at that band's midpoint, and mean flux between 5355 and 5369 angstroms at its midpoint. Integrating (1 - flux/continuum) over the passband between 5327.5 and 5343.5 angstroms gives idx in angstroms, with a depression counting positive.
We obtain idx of -4.4 angstroms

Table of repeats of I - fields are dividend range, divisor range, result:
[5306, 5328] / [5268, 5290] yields 2.14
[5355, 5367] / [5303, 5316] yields 1.78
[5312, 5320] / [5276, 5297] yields 1.16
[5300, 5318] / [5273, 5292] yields 1.44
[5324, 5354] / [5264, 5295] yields 1.86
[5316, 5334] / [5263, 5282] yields 2.03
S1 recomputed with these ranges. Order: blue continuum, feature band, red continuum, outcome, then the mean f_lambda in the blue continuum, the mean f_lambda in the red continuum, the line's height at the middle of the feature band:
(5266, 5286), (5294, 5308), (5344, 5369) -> -3.4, 42.2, 73.7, 52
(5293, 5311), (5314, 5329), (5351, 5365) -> -4.0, 65.6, 73.5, 68.3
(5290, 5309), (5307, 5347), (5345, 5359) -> -3.1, 66.8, 74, 70.6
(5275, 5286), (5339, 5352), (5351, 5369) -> -1.8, 38.8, 73.4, 67.1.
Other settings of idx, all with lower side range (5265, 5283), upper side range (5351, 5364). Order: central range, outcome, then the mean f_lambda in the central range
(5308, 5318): 2.89 angstroms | 41.1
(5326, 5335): -3.88 angstroms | 91.5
